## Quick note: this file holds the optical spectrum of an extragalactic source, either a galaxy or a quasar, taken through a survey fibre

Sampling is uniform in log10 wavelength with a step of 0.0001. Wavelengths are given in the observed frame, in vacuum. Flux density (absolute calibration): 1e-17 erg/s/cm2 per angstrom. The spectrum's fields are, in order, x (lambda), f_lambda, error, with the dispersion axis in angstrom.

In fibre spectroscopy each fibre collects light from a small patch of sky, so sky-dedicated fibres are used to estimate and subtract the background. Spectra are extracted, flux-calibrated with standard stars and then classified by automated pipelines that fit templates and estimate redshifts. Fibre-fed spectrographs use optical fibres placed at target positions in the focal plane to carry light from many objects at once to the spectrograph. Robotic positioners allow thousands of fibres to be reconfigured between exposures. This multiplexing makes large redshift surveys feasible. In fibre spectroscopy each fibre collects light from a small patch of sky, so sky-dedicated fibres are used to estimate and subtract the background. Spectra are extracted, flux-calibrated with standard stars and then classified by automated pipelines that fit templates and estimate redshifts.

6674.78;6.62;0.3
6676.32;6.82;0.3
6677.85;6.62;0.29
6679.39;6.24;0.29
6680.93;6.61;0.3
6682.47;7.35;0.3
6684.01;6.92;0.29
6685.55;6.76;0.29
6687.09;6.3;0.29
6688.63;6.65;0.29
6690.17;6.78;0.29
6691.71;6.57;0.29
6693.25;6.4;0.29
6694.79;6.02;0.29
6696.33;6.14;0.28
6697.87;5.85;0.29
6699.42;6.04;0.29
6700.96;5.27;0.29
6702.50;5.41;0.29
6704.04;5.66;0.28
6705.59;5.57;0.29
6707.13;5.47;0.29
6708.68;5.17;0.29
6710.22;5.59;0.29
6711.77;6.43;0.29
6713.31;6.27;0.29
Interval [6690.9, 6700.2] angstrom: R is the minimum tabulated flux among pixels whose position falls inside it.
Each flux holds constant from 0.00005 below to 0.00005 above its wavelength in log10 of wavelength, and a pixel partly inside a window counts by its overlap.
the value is 5.85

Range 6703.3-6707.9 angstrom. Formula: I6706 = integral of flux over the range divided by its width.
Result 5.56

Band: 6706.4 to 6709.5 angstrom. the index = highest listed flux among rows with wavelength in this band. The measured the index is 5.47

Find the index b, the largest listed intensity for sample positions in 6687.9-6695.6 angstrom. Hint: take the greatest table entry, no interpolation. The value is 6.78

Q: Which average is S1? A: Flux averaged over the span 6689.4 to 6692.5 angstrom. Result 6.68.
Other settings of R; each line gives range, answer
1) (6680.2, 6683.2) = 6.61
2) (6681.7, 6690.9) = 6.3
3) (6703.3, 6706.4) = 5.57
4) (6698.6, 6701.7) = 5.27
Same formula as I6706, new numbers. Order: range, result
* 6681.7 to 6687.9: 6.83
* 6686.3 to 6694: 6.54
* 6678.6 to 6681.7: 6.42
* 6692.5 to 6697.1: 6.19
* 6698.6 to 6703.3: 5.58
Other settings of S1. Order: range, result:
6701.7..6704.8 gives 5.54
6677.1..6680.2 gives 6.42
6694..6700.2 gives 6.01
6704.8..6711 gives 5.44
